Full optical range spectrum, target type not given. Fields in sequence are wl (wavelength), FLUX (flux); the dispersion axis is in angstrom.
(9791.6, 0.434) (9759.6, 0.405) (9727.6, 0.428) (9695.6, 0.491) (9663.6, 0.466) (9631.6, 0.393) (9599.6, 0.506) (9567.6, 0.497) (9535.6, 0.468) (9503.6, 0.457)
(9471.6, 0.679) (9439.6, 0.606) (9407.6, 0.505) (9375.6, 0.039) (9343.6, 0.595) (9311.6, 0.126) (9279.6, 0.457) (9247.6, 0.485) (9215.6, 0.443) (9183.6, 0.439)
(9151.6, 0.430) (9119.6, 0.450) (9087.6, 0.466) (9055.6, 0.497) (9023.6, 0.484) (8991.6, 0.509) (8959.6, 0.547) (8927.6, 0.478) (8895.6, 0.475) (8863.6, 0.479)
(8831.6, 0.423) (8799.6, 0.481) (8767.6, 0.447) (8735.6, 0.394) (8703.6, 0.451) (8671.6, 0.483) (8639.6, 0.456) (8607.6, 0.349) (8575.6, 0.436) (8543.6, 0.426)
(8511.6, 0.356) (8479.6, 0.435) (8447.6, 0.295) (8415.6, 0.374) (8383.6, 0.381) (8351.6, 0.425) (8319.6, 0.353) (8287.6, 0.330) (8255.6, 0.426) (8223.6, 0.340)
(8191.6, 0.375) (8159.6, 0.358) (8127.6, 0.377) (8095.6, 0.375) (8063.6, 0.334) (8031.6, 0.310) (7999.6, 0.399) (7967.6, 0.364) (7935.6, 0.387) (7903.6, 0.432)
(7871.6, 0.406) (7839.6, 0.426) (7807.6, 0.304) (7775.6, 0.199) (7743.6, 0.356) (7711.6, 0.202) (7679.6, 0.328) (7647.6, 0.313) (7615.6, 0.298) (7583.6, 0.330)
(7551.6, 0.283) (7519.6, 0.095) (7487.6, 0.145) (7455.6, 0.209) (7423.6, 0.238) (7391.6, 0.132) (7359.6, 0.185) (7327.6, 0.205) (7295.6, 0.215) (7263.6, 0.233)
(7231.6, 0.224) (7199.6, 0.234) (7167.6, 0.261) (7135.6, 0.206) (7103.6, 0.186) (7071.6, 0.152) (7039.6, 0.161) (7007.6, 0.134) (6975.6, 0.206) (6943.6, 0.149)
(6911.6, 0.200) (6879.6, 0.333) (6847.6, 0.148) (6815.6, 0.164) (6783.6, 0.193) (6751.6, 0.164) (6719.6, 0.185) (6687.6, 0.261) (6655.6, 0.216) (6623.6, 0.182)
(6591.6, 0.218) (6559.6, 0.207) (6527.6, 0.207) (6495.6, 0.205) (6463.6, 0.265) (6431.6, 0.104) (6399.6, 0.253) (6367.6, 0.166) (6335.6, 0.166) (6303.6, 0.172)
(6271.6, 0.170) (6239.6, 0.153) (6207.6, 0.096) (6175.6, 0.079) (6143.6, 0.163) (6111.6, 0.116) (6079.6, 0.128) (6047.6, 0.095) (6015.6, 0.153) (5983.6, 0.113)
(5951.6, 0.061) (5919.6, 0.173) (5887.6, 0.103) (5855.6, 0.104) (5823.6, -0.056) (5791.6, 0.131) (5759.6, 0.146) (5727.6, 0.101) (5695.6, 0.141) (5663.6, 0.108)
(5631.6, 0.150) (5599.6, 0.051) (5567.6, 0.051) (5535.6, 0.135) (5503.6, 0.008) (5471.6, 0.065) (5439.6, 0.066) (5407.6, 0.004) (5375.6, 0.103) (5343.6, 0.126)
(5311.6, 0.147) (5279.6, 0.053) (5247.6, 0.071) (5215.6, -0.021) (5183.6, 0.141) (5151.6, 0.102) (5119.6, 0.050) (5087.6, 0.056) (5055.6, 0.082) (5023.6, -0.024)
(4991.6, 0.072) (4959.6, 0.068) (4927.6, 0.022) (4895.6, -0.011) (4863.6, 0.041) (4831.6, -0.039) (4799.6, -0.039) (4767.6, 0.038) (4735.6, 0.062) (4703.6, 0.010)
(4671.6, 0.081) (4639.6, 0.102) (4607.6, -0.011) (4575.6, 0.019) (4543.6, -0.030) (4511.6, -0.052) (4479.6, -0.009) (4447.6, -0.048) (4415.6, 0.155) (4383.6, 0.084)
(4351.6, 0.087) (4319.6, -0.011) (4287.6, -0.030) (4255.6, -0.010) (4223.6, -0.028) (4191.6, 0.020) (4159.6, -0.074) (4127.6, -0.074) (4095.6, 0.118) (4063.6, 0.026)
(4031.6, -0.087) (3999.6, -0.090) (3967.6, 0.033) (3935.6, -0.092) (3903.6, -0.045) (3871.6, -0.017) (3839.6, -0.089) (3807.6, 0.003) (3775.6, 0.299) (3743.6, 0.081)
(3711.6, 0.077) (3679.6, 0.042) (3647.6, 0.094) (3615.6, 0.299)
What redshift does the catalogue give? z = 0.960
